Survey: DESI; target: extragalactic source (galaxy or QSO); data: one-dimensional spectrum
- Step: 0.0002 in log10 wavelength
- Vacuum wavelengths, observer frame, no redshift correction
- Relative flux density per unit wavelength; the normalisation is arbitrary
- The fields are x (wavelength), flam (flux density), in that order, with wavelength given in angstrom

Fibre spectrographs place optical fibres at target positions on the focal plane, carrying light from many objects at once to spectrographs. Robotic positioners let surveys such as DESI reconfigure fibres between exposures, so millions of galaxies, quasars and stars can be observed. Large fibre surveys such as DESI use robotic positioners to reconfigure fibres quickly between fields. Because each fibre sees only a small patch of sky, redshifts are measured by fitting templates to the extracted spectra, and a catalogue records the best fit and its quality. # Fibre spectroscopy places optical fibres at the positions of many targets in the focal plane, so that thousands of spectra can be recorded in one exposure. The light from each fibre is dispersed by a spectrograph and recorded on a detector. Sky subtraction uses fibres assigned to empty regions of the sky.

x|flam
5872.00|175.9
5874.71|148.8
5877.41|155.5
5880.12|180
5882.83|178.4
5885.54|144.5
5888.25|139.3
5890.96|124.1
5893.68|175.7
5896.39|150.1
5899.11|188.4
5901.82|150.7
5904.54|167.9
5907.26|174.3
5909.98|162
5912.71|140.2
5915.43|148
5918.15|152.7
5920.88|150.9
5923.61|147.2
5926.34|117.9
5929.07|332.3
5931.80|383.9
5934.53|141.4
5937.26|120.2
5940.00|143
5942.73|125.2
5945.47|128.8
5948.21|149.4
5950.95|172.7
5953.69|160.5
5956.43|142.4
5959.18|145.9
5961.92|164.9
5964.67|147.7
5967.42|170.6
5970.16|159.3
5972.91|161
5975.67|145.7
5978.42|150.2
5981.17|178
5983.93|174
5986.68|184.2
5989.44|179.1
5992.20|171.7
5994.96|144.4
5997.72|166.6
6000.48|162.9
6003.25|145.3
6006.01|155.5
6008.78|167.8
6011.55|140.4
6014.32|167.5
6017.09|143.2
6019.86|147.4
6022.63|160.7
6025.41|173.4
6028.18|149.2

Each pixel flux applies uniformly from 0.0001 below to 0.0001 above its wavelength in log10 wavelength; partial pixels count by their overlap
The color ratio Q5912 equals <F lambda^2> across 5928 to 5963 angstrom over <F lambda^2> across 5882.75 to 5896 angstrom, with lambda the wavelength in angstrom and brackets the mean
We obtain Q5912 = 1.2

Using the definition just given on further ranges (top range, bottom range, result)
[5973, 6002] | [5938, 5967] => 1.13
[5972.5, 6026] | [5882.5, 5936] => 0.95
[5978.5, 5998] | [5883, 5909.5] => 1.11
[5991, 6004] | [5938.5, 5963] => 1.09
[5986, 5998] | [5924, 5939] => 0.81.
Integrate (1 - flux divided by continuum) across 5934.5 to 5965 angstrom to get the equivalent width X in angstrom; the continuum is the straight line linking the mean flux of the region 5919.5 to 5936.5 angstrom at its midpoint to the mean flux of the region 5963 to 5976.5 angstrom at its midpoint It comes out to 6.0 angstrom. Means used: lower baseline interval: 209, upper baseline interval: 157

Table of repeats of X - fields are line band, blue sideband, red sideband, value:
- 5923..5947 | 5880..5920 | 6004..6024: -4.04 angstrom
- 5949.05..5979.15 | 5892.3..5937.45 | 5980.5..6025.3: 2.24 angstrom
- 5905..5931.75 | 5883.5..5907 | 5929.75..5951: -2.08 angstrom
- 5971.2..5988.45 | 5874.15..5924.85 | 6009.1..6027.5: -1.05 angstrom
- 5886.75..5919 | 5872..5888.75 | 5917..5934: 5.07 angstrom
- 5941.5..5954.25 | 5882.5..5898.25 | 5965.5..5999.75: 1.06 angstrom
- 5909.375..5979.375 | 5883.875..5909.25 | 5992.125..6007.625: -3.06 angstrom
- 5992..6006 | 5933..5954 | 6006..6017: -0.26 angstrom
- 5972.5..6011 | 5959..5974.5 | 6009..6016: -1.38 angstrom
